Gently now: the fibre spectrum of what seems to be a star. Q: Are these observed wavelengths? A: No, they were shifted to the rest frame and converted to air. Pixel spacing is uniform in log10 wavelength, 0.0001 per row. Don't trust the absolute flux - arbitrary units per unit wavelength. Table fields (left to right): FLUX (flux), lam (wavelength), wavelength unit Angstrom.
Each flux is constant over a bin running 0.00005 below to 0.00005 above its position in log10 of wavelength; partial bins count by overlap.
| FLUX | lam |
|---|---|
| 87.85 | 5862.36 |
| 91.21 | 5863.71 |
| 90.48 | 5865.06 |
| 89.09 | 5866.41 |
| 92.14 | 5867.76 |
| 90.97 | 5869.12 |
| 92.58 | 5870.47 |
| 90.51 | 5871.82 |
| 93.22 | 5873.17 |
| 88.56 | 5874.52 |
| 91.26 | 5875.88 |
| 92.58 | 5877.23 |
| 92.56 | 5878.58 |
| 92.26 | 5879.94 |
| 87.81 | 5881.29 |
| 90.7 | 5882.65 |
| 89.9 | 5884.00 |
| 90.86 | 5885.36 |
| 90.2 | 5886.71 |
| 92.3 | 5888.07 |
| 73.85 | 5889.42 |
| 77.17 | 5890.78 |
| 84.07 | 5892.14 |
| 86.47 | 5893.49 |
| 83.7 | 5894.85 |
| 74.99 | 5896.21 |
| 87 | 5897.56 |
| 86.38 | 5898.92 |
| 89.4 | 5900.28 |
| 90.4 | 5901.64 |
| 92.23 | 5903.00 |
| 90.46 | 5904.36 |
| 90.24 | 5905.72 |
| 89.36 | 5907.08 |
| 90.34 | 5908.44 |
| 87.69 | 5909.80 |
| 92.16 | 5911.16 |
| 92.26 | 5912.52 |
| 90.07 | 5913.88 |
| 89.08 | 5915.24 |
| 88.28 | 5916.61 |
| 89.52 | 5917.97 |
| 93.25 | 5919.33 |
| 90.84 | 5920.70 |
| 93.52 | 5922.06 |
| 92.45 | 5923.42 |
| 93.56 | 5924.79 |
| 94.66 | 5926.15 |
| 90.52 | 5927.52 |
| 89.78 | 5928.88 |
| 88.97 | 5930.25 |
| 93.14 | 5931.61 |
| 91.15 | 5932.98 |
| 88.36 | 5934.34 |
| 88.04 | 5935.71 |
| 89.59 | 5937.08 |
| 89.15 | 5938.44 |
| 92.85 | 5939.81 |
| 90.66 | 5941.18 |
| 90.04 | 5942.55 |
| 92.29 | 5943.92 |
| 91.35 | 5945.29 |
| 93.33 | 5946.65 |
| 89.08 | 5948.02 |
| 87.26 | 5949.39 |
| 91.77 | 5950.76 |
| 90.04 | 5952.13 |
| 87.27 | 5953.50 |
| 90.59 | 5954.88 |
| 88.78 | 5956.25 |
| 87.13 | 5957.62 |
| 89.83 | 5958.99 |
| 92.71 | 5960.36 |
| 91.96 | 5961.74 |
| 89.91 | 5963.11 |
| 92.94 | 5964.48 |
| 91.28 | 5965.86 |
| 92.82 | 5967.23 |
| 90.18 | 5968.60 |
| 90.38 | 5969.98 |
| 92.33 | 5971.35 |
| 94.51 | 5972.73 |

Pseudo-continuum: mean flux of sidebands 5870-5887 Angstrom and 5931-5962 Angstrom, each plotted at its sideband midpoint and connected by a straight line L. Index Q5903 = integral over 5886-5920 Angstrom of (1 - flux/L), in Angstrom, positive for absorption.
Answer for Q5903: 1.2 Angstrom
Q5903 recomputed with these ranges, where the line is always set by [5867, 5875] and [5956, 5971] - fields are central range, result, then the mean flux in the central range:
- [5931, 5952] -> 0.11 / 90.5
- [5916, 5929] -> -0.09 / 91.8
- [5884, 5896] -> 0.86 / 84.7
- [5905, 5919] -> 0.18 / 90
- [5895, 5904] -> 0.45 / 86.7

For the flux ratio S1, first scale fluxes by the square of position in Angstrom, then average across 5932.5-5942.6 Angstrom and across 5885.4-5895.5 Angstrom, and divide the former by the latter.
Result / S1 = 1.08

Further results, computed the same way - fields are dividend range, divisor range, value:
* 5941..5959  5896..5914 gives 1.02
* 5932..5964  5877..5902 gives 1.06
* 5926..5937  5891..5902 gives 1.08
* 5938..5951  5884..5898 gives 1.10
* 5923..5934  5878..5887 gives 1.03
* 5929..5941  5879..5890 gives 1.03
